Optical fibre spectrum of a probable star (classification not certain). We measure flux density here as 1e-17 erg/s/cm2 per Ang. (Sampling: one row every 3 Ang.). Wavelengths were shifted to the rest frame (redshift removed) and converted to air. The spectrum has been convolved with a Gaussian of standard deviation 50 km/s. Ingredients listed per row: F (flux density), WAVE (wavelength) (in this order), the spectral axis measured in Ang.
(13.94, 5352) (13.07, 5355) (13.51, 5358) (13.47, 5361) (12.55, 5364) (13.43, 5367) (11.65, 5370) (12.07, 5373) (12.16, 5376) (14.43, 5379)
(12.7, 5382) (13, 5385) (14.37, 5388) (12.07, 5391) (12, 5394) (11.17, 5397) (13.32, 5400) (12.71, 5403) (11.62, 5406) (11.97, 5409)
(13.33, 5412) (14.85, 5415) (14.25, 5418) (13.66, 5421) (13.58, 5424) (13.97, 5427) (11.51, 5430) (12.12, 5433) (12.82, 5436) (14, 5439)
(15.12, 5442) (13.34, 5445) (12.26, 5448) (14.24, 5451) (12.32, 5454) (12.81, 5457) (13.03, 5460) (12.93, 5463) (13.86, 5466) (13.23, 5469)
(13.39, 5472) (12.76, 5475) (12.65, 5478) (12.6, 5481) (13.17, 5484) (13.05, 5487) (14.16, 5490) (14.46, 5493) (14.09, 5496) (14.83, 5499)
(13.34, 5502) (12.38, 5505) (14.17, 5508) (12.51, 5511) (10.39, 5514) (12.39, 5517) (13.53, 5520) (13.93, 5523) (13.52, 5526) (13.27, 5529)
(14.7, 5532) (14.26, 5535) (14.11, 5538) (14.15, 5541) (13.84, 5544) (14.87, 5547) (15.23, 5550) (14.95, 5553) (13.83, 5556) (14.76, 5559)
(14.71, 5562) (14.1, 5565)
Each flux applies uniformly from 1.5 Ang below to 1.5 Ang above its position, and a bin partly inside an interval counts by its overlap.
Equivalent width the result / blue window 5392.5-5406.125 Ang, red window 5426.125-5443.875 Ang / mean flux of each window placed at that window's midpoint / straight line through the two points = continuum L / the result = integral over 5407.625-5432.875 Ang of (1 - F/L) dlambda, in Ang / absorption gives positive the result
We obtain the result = -1.02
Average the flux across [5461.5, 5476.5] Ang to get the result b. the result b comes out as 13.2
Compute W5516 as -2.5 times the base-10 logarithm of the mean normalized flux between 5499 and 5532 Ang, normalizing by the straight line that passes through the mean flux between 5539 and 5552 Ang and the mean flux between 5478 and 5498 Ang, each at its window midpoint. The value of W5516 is 0.07 mag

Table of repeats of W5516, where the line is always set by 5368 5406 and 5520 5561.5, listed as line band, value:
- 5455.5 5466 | 0.03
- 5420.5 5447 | -0.02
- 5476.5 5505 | 0.01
